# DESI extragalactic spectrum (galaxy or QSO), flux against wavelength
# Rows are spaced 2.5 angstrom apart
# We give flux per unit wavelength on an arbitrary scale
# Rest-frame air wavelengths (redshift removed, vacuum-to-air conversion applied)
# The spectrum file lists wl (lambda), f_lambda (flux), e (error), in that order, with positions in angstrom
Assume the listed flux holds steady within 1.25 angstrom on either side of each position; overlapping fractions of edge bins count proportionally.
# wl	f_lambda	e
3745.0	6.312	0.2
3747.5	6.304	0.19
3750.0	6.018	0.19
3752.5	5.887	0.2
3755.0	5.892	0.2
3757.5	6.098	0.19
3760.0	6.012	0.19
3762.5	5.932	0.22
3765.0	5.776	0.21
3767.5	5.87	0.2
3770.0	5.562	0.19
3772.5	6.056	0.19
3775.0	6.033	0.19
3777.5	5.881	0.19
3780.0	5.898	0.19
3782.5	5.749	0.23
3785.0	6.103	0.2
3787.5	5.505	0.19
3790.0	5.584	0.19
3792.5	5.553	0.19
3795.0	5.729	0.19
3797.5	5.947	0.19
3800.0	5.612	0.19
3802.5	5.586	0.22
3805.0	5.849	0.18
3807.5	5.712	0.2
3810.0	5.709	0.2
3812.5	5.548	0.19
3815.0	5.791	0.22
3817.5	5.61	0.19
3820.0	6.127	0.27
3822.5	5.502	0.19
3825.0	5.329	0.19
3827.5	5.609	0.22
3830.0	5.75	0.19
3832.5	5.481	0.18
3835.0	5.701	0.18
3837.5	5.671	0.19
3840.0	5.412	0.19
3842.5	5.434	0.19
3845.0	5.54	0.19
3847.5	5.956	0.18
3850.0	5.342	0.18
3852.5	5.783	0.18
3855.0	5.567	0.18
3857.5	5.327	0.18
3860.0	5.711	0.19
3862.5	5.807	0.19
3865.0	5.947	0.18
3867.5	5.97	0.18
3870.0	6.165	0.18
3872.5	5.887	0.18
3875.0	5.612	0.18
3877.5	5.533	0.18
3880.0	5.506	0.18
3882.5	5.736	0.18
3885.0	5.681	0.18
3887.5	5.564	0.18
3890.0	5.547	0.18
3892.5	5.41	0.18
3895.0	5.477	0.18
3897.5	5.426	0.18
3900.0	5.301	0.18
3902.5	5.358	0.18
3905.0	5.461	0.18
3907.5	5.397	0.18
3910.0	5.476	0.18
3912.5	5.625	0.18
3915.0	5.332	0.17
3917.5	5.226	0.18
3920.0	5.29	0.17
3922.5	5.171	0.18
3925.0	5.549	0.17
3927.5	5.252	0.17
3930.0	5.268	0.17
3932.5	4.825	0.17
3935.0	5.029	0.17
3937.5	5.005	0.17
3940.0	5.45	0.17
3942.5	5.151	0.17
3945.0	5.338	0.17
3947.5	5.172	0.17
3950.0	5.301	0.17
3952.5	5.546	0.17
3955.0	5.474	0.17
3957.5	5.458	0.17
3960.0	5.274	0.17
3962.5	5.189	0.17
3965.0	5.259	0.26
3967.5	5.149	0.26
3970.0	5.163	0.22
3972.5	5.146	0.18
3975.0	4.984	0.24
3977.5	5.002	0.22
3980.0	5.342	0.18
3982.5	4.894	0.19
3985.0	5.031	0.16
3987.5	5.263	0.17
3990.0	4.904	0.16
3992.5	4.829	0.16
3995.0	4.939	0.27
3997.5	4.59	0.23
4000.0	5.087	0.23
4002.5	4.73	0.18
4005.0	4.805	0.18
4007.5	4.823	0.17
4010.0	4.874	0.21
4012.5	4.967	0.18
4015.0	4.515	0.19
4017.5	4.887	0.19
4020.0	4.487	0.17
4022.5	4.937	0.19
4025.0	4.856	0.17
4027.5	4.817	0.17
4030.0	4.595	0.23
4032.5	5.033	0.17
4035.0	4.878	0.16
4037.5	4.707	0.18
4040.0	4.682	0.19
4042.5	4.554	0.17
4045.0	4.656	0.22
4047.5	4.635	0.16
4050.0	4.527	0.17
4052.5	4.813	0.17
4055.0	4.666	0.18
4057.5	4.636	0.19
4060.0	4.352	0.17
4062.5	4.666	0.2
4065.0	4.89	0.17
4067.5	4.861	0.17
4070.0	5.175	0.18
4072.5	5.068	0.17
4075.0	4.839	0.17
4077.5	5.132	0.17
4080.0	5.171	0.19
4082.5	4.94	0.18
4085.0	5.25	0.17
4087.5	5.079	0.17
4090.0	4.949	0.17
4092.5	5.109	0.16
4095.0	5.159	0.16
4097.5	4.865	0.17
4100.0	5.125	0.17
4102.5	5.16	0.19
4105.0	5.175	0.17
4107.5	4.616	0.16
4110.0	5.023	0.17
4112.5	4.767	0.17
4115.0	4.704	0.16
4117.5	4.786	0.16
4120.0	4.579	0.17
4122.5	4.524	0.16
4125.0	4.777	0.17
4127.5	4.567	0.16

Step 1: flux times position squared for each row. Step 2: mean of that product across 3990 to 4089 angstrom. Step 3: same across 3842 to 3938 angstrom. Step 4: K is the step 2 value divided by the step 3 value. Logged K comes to 0.95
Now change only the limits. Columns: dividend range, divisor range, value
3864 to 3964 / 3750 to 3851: 1.00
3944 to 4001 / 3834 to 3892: 0.96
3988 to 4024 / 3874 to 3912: 0.93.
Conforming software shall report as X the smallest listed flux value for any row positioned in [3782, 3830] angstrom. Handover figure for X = 5.329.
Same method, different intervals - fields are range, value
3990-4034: 4.487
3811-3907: 5.301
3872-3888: 5.506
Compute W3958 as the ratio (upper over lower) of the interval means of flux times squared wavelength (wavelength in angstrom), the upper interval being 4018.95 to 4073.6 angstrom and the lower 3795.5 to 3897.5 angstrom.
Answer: 0.93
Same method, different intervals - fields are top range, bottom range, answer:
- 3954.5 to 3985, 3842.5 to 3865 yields 0.98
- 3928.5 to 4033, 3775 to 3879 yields 0.96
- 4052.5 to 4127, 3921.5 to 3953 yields 1.01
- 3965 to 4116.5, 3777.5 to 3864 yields 0.97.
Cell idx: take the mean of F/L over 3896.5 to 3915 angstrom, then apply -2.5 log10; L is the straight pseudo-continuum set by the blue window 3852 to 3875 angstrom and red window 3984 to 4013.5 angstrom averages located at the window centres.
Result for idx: 0.02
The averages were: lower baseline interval 5.79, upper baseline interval 4.9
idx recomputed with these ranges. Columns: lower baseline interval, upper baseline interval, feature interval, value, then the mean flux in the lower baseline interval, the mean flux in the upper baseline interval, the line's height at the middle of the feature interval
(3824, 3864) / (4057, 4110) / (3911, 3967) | 0.01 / 5.59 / 4.97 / 5.35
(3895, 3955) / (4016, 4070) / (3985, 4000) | 0.01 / 5.31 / 4.73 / 4.98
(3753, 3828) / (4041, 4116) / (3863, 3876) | -0.07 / 5.77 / 4.89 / 5.53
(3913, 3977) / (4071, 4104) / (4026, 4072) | 0.08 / 5.24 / 5.07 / 5.11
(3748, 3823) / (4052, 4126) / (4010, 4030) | 0.07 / 5.81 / 4.9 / 5.1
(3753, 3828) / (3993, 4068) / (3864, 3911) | -0.05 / 5.77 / 4.75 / 5.36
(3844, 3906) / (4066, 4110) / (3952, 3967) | 0.01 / 5.63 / 5.04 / 5.39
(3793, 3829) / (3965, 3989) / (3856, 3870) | -0.05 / 5.69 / 5.11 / 5.51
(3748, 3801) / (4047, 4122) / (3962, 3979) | 0.02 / 5.85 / 4.89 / 5.24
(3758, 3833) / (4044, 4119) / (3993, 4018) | 0.07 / 5.75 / 4.89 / 5.12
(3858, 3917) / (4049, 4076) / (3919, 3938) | 0.05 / 5.6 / 4.77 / 5.4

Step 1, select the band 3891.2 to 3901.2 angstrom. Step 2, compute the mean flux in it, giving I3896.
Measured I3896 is 5.4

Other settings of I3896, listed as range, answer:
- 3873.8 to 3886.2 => 5.61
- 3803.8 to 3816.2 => 5.72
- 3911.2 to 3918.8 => 5.39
